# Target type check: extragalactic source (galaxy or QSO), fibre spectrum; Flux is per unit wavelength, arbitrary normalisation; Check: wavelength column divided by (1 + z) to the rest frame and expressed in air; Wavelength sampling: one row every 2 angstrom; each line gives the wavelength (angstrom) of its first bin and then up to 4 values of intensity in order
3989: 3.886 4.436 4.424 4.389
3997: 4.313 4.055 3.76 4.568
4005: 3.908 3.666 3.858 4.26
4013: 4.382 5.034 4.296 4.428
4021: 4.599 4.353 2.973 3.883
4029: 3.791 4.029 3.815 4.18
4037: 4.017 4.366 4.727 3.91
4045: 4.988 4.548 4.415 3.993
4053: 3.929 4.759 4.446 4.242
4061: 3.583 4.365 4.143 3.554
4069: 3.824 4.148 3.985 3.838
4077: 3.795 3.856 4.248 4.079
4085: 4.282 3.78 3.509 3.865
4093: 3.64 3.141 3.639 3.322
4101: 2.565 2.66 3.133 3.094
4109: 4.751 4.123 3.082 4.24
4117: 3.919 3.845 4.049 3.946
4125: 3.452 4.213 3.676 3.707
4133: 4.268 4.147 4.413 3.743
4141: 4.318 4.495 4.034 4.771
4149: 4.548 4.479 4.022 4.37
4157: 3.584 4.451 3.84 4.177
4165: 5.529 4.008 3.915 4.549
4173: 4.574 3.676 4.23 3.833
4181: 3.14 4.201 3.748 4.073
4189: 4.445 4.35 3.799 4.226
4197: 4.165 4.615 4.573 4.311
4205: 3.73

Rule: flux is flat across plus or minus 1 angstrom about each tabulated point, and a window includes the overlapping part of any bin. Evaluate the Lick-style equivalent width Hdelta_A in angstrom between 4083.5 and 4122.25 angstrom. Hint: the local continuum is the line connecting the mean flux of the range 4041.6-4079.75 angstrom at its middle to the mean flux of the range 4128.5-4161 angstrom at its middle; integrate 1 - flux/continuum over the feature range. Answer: 5.01 angstrom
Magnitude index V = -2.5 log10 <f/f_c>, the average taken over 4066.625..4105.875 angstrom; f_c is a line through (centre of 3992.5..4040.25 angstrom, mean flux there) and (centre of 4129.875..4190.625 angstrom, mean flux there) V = 0.14 mag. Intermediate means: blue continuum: 4.14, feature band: 3.65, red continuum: 4.18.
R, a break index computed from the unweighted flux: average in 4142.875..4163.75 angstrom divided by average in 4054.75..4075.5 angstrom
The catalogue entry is 1.0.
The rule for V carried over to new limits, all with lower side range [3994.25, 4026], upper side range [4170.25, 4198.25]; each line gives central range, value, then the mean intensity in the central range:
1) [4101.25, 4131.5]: 0.116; 3.7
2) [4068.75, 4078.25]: 0.058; 3.92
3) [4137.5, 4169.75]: -0.047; 4.27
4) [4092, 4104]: 0.289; 3.16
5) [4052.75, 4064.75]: -0.023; 4.23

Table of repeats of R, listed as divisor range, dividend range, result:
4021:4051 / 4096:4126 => 0.86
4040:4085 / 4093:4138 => 0.89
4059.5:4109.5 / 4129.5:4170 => 1.14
